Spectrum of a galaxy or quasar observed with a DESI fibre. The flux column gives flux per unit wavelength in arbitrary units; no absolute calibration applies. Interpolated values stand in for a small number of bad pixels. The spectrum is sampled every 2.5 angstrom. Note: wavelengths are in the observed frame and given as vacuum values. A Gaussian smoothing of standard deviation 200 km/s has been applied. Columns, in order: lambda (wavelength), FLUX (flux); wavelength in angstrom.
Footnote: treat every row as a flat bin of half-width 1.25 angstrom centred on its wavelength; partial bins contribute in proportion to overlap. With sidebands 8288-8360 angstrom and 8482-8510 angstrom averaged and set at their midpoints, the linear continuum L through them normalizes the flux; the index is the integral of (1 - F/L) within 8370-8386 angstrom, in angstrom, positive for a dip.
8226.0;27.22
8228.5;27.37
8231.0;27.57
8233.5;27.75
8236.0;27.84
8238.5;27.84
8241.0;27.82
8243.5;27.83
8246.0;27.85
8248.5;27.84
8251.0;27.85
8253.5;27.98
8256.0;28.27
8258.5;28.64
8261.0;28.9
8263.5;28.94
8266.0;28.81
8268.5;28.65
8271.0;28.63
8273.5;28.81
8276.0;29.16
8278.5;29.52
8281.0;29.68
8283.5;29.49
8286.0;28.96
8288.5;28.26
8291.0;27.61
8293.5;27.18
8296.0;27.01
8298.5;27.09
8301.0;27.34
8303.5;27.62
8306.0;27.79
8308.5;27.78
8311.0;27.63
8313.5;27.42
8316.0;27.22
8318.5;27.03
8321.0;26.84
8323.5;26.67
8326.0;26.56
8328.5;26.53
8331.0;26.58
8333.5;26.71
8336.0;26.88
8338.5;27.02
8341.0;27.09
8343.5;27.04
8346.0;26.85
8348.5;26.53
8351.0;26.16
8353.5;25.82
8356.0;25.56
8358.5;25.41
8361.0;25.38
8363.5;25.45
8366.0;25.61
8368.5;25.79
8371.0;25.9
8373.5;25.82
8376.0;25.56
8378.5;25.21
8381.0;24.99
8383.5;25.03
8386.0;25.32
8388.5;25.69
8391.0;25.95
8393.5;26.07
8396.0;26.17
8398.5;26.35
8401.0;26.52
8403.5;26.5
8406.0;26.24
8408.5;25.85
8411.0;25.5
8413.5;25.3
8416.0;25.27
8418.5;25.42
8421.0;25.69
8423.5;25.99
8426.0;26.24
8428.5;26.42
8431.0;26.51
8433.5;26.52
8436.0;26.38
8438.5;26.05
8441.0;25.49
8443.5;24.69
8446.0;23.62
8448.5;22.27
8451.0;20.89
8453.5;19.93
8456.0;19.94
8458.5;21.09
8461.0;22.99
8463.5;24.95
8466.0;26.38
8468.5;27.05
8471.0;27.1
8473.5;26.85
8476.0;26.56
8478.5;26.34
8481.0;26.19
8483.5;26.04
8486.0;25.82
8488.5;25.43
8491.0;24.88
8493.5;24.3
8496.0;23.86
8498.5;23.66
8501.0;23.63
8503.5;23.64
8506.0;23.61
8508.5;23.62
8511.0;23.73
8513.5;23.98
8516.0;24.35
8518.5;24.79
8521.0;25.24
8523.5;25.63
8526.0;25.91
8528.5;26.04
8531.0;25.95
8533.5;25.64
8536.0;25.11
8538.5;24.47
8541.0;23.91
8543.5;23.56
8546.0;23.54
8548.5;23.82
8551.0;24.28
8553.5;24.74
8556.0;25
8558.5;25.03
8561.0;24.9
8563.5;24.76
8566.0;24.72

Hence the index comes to 0.4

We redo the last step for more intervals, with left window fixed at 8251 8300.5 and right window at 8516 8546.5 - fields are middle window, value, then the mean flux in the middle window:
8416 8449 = 1.0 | 25.5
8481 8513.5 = 1.3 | 24.4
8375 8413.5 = 1.5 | 25.8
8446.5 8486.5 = 2.3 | 24.4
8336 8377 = 1.9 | 26.1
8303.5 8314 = 0.1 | 27.7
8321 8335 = 0.6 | 26.6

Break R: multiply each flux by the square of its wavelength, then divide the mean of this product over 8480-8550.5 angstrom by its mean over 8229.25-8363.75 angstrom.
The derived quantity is 0.94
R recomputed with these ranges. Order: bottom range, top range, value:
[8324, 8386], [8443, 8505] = 0.96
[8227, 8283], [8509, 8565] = 0.93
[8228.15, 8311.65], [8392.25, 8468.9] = 0.92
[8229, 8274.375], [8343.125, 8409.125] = 0.95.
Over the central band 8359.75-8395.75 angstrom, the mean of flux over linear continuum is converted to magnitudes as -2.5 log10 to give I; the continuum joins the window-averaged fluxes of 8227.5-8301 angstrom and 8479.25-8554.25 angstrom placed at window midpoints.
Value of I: 0.044 mag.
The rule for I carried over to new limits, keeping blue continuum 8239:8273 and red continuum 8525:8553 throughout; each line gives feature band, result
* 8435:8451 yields 0.07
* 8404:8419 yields 0.03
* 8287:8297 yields 0.01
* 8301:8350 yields 0.02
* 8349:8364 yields 0.06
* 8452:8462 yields 0.23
